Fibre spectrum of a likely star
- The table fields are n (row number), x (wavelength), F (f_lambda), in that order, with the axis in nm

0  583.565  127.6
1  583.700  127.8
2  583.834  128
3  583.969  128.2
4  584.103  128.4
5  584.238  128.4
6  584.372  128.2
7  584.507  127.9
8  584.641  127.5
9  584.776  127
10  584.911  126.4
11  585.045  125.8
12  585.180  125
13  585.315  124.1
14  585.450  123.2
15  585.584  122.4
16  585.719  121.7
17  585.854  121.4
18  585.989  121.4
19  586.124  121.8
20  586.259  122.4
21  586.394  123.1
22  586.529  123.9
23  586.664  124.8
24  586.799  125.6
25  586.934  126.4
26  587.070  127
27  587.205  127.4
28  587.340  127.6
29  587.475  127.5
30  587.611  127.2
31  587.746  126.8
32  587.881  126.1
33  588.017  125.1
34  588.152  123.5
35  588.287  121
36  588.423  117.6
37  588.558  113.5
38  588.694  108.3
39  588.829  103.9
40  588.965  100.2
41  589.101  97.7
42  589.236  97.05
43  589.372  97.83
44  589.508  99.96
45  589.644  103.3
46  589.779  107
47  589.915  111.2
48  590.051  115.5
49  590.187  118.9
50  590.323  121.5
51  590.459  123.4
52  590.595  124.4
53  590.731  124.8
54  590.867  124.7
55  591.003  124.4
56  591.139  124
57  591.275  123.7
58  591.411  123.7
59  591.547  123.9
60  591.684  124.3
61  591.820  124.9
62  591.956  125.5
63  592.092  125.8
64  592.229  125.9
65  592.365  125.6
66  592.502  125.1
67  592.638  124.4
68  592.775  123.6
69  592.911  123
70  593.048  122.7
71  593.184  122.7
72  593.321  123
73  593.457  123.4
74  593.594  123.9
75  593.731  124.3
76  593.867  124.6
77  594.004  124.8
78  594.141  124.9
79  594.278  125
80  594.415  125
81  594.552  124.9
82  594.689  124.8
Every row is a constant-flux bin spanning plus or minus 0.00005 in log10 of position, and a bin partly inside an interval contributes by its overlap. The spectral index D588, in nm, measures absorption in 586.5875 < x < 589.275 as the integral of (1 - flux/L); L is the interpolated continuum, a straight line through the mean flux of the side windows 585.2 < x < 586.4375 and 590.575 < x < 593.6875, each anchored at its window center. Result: 0.09 nm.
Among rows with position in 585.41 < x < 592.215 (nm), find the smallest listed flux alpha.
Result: 97.05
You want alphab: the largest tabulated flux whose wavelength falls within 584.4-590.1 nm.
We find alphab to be 127.9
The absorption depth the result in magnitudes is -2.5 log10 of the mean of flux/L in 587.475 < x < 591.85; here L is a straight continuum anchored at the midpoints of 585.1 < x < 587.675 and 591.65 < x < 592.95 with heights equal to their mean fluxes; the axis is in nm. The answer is 0.07 mag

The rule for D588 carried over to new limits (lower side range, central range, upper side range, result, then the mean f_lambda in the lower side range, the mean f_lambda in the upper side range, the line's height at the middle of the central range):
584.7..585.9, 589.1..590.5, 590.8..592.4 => 0.178 nm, 124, 125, 125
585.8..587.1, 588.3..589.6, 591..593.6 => 0.201 nm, 124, 124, 124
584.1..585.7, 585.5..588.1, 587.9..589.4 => -0.148 nm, 126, 110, 118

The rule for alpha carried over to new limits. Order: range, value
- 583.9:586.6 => 121.4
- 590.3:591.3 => 121.5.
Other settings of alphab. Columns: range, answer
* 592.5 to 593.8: 125.1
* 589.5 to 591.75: 124.8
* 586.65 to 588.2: 127.6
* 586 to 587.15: 127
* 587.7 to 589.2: 126.8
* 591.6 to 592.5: 125.9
